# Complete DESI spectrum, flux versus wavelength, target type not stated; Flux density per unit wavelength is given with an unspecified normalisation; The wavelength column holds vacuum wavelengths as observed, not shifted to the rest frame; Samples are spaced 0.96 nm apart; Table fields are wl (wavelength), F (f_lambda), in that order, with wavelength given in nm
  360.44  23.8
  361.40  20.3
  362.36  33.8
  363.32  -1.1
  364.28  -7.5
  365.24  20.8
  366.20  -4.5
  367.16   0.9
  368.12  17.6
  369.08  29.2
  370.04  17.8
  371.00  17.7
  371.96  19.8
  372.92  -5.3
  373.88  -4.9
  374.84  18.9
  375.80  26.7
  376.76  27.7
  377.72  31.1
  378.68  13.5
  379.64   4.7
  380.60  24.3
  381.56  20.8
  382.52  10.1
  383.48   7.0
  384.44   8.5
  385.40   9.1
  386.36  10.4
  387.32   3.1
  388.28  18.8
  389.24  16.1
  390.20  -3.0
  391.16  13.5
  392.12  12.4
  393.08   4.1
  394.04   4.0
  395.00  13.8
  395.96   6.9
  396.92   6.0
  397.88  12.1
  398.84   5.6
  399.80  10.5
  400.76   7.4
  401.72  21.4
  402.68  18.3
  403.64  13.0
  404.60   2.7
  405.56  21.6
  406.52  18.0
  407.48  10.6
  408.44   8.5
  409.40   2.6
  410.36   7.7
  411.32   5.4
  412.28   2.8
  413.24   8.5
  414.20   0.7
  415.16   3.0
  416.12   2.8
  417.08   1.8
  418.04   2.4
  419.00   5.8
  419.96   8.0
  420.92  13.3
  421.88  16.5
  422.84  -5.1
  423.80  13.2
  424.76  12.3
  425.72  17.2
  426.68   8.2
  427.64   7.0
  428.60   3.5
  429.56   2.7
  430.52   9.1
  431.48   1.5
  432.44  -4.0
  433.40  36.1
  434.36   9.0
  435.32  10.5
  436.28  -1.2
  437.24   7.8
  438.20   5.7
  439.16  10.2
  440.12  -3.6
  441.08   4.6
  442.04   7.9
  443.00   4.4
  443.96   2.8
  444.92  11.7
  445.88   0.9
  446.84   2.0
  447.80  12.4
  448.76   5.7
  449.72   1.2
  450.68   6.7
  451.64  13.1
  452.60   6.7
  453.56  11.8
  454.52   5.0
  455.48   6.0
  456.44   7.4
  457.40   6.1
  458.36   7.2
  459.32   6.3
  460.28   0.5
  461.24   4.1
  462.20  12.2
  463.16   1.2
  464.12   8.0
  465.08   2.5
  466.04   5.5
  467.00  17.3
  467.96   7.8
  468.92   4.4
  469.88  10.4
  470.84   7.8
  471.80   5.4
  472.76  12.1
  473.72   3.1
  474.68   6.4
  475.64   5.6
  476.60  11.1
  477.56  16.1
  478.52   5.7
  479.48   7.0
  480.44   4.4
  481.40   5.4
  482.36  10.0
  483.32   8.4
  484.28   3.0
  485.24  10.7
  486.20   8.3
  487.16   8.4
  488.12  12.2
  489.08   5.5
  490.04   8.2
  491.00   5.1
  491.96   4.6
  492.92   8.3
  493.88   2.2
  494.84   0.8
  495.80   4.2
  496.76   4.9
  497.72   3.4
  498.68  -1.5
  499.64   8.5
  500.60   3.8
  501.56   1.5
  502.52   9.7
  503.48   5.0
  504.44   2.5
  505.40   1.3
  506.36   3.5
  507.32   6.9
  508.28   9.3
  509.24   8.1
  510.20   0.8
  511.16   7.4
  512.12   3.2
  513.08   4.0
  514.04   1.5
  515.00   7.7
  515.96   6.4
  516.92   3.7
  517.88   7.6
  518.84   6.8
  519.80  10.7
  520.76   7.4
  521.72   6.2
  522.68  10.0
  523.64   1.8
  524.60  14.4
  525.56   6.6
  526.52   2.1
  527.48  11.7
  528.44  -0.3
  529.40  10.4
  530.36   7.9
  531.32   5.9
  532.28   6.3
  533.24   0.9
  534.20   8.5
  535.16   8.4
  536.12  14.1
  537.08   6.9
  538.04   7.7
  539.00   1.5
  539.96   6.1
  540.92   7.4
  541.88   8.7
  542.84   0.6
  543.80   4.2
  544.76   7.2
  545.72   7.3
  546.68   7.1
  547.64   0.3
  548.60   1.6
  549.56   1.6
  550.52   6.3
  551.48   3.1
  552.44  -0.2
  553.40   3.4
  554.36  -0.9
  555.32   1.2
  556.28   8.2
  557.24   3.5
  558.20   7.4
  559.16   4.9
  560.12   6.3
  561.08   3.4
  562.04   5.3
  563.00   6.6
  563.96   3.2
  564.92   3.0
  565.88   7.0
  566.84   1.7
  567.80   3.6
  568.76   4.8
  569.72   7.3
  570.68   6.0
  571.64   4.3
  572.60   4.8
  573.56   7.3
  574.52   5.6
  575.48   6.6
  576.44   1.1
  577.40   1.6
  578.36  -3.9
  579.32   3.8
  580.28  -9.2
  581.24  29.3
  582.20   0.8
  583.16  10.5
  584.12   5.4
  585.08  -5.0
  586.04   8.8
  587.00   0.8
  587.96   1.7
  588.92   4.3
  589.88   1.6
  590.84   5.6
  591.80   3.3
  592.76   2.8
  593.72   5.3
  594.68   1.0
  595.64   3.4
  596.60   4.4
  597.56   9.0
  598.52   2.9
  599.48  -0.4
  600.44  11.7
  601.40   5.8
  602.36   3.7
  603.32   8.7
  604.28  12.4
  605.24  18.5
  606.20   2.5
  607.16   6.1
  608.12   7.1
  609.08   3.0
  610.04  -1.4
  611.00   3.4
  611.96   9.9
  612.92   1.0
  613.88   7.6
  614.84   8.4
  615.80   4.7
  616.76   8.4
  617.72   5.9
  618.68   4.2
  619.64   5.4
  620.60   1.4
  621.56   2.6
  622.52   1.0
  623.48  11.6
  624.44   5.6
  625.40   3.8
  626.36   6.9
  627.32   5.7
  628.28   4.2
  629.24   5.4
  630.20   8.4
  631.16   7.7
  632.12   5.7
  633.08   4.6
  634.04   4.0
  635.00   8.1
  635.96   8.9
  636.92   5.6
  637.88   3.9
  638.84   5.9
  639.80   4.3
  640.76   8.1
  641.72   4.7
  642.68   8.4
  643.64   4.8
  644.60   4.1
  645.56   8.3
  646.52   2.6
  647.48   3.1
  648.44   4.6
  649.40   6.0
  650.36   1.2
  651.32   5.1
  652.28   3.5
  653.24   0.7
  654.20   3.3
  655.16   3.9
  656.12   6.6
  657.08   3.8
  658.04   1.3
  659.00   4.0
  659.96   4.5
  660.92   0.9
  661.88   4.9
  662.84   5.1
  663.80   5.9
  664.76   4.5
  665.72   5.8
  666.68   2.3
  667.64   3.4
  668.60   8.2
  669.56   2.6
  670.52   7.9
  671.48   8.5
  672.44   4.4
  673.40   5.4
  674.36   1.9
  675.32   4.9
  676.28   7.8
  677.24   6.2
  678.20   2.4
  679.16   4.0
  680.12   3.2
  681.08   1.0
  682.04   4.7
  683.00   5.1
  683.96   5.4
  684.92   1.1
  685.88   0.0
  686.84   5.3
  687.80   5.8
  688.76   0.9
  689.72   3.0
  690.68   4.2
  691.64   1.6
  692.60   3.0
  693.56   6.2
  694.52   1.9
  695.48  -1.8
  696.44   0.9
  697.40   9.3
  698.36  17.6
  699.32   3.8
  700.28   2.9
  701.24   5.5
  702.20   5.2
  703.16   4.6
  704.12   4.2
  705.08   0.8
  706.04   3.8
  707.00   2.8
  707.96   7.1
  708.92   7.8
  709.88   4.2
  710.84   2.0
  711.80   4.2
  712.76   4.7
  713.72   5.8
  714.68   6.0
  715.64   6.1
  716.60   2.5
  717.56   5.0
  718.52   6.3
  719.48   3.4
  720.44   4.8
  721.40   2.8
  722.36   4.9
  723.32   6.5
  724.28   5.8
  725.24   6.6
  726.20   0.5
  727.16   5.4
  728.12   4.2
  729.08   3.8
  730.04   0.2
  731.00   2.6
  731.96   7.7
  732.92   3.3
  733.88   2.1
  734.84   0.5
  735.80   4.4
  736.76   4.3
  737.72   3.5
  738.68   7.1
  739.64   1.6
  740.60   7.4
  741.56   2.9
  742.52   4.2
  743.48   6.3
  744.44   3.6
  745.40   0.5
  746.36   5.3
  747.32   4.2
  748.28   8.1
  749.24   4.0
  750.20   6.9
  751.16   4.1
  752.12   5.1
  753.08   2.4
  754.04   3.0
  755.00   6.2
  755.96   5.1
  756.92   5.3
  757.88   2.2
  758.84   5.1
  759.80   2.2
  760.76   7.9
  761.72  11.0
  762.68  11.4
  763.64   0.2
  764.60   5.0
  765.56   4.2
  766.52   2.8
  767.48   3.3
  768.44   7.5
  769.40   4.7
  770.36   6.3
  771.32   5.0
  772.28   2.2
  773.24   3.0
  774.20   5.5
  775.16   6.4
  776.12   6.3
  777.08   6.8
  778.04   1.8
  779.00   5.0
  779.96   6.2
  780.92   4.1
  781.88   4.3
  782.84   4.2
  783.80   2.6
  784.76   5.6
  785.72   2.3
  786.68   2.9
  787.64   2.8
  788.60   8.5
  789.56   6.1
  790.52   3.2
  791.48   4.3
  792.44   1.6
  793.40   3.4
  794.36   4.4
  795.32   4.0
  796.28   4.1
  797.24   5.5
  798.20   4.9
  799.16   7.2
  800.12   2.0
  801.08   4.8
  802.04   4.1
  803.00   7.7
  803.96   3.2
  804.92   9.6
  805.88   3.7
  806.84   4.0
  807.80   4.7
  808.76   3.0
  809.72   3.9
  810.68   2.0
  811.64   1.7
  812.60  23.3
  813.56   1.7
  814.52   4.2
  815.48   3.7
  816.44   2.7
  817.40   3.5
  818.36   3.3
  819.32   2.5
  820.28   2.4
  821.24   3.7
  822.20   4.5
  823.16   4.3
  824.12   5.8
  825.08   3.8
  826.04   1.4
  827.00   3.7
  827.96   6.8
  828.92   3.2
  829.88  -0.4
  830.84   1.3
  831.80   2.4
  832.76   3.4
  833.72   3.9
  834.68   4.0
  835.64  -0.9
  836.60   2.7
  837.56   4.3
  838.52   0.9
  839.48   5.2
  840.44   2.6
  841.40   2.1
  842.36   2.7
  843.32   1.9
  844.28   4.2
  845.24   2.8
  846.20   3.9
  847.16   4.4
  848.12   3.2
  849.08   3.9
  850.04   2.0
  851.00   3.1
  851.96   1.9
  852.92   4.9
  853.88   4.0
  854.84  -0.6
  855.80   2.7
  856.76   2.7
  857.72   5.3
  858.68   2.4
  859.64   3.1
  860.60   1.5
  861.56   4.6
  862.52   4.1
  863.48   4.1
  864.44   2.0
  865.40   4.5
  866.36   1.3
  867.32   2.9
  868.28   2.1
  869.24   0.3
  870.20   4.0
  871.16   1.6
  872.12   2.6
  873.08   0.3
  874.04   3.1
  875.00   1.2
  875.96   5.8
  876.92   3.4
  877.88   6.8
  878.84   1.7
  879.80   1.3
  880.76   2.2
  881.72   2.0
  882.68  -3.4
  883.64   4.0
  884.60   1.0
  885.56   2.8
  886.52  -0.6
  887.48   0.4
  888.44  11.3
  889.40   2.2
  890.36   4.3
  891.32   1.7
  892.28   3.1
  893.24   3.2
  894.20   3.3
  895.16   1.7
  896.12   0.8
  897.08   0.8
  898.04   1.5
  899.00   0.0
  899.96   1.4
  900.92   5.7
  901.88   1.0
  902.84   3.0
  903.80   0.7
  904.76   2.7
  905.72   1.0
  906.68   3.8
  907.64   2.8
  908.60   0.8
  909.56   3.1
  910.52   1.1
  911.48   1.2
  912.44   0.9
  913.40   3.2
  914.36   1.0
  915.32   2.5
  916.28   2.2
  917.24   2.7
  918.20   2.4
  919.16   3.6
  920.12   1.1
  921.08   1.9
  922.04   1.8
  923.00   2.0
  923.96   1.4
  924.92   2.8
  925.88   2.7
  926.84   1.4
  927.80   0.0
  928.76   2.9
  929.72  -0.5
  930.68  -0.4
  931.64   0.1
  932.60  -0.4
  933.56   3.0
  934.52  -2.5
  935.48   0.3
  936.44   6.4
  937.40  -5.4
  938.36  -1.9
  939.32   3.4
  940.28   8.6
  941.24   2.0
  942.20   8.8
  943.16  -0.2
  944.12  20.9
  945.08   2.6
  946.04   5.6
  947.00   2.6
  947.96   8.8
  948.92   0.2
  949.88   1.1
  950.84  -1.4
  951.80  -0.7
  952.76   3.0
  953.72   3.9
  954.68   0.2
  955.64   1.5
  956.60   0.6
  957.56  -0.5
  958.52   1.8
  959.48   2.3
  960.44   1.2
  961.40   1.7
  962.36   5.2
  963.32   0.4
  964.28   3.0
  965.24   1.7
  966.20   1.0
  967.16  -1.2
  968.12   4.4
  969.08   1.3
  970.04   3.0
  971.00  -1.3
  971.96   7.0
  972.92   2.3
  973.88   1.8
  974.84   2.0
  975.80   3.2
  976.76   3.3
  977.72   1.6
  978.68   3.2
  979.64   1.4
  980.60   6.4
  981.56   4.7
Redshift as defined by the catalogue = 0.62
